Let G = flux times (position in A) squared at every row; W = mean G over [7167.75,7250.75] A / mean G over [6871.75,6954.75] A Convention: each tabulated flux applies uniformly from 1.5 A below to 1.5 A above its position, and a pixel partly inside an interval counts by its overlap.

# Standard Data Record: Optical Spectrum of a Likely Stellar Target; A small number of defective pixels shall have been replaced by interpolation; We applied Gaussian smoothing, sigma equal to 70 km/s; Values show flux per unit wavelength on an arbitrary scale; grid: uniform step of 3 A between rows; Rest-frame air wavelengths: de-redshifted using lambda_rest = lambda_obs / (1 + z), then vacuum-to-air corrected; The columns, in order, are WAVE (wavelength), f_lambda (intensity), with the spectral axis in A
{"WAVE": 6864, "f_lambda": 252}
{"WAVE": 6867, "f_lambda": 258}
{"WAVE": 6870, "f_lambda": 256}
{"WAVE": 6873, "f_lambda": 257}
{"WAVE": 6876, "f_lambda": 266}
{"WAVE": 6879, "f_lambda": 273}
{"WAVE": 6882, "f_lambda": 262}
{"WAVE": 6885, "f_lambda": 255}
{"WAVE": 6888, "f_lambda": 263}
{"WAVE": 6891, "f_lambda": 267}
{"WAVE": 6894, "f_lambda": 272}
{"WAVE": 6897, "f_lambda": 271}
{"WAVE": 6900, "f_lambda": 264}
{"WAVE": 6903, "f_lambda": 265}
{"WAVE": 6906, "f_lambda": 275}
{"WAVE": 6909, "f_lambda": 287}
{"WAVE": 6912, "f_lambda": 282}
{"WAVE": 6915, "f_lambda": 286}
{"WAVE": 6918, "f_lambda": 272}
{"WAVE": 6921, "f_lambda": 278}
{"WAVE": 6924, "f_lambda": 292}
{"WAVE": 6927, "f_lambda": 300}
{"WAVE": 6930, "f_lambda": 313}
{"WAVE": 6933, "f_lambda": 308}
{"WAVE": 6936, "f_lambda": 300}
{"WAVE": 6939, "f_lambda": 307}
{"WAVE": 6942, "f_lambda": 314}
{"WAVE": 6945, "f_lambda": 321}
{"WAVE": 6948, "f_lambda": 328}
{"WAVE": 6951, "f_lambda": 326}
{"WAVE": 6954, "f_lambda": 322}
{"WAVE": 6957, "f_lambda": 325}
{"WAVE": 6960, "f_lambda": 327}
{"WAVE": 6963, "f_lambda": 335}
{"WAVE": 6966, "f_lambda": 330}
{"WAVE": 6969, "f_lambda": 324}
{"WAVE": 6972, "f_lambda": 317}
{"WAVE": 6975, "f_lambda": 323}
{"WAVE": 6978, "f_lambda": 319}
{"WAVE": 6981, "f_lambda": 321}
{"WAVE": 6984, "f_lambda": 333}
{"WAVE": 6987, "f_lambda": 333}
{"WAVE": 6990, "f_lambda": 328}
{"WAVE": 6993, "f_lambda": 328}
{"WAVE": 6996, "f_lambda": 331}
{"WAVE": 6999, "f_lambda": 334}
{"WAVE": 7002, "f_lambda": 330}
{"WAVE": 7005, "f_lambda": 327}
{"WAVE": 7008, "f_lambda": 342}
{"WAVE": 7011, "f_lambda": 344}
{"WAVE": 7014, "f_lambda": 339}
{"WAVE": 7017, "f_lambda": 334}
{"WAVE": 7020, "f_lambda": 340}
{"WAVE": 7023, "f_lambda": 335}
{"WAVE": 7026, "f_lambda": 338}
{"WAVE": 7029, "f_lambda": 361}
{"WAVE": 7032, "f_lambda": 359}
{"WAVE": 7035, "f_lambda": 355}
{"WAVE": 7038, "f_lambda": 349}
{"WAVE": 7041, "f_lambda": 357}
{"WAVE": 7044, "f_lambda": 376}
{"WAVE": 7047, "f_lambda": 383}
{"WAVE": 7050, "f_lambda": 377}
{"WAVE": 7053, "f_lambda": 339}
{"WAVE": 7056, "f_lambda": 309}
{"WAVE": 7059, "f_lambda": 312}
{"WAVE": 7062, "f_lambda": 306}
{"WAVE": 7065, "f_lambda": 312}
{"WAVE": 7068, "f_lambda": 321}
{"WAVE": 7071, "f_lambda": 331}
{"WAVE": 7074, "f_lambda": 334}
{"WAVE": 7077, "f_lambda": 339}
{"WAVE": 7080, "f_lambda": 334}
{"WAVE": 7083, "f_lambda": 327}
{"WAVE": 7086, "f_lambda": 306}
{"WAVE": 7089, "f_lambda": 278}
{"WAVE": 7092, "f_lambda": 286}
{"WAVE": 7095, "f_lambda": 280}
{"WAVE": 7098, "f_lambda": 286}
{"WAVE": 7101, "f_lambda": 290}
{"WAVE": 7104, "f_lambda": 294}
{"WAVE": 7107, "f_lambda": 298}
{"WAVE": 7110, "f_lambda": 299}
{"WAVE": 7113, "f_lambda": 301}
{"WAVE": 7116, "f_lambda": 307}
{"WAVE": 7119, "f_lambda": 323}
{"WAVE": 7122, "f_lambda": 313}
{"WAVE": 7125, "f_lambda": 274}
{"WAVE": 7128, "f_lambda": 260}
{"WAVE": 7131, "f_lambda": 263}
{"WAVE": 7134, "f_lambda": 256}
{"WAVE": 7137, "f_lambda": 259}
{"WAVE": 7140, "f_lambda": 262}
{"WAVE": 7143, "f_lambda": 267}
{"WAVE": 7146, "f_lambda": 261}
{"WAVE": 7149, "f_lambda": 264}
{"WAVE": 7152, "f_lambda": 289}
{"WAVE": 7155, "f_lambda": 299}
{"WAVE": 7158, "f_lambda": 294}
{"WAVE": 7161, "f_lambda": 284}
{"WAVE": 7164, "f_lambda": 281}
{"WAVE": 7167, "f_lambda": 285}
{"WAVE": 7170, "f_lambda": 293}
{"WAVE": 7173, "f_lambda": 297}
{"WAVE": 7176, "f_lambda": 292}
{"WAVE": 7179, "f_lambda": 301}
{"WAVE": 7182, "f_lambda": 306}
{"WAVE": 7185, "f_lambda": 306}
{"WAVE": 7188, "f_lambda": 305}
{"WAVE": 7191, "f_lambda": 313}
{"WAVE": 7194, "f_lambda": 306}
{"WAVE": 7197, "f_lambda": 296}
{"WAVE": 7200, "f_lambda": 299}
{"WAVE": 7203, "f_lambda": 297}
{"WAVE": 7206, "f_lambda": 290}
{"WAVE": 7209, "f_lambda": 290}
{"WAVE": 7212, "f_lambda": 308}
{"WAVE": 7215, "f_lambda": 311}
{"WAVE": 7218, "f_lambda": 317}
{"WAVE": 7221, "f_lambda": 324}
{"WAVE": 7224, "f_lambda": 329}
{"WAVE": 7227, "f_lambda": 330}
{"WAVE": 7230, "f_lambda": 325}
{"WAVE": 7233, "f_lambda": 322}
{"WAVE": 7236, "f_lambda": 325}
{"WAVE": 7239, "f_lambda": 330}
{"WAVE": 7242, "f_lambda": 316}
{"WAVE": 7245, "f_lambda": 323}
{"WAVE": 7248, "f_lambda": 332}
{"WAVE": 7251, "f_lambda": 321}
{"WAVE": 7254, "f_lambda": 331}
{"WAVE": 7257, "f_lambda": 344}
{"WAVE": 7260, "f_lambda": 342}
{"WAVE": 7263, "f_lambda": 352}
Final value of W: 1.2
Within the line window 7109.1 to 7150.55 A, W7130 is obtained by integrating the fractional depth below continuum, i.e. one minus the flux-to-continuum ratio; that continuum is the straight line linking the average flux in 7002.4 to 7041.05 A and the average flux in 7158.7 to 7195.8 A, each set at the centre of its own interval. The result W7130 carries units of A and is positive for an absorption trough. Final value 4.4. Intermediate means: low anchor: 344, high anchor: 297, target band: 279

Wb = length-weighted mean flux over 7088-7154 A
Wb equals 282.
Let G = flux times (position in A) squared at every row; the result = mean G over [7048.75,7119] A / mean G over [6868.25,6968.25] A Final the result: 1.12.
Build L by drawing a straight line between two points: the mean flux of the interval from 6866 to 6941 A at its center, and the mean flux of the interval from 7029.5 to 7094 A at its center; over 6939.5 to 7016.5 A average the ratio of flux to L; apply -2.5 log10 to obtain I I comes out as -0.084 mag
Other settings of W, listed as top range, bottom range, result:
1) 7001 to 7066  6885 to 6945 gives 1.24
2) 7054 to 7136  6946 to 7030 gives 0.94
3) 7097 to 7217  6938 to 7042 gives 0.92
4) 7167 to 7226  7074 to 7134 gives 1.05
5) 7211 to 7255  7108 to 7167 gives 1.18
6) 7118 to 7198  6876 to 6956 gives 1.06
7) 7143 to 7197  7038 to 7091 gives 0.91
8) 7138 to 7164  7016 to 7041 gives 0.83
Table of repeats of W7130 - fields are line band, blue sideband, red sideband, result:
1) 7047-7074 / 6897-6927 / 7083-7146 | -4.4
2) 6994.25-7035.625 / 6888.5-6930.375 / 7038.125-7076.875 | -2.4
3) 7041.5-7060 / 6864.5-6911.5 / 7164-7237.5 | -4.1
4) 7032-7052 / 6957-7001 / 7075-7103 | -3.3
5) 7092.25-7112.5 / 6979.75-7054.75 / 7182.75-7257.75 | 2.5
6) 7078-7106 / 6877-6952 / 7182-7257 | 0.4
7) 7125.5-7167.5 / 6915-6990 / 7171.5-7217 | 4.3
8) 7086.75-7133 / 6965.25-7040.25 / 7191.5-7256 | 5.1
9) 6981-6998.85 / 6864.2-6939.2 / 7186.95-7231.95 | -2.8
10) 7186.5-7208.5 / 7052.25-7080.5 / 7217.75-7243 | 1.6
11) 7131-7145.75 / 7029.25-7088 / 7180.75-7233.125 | 2.8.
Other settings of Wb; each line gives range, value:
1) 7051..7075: 321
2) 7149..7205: 296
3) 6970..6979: 320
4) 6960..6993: 326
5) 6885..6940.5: 283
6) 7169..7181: 296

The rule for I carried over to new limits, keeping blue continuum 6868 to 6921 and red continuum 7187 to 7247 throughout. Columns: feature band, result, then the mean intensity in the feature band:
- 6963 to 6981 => -0.16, 324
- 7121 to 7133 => 0.10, 275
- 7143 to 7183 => 0.07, 287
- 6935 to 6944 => -0.12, 308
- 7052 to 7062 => -0.09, 317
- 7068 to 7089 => -0.11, 324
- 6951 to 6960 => -0.17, 324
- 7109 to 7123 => -0.03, 309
